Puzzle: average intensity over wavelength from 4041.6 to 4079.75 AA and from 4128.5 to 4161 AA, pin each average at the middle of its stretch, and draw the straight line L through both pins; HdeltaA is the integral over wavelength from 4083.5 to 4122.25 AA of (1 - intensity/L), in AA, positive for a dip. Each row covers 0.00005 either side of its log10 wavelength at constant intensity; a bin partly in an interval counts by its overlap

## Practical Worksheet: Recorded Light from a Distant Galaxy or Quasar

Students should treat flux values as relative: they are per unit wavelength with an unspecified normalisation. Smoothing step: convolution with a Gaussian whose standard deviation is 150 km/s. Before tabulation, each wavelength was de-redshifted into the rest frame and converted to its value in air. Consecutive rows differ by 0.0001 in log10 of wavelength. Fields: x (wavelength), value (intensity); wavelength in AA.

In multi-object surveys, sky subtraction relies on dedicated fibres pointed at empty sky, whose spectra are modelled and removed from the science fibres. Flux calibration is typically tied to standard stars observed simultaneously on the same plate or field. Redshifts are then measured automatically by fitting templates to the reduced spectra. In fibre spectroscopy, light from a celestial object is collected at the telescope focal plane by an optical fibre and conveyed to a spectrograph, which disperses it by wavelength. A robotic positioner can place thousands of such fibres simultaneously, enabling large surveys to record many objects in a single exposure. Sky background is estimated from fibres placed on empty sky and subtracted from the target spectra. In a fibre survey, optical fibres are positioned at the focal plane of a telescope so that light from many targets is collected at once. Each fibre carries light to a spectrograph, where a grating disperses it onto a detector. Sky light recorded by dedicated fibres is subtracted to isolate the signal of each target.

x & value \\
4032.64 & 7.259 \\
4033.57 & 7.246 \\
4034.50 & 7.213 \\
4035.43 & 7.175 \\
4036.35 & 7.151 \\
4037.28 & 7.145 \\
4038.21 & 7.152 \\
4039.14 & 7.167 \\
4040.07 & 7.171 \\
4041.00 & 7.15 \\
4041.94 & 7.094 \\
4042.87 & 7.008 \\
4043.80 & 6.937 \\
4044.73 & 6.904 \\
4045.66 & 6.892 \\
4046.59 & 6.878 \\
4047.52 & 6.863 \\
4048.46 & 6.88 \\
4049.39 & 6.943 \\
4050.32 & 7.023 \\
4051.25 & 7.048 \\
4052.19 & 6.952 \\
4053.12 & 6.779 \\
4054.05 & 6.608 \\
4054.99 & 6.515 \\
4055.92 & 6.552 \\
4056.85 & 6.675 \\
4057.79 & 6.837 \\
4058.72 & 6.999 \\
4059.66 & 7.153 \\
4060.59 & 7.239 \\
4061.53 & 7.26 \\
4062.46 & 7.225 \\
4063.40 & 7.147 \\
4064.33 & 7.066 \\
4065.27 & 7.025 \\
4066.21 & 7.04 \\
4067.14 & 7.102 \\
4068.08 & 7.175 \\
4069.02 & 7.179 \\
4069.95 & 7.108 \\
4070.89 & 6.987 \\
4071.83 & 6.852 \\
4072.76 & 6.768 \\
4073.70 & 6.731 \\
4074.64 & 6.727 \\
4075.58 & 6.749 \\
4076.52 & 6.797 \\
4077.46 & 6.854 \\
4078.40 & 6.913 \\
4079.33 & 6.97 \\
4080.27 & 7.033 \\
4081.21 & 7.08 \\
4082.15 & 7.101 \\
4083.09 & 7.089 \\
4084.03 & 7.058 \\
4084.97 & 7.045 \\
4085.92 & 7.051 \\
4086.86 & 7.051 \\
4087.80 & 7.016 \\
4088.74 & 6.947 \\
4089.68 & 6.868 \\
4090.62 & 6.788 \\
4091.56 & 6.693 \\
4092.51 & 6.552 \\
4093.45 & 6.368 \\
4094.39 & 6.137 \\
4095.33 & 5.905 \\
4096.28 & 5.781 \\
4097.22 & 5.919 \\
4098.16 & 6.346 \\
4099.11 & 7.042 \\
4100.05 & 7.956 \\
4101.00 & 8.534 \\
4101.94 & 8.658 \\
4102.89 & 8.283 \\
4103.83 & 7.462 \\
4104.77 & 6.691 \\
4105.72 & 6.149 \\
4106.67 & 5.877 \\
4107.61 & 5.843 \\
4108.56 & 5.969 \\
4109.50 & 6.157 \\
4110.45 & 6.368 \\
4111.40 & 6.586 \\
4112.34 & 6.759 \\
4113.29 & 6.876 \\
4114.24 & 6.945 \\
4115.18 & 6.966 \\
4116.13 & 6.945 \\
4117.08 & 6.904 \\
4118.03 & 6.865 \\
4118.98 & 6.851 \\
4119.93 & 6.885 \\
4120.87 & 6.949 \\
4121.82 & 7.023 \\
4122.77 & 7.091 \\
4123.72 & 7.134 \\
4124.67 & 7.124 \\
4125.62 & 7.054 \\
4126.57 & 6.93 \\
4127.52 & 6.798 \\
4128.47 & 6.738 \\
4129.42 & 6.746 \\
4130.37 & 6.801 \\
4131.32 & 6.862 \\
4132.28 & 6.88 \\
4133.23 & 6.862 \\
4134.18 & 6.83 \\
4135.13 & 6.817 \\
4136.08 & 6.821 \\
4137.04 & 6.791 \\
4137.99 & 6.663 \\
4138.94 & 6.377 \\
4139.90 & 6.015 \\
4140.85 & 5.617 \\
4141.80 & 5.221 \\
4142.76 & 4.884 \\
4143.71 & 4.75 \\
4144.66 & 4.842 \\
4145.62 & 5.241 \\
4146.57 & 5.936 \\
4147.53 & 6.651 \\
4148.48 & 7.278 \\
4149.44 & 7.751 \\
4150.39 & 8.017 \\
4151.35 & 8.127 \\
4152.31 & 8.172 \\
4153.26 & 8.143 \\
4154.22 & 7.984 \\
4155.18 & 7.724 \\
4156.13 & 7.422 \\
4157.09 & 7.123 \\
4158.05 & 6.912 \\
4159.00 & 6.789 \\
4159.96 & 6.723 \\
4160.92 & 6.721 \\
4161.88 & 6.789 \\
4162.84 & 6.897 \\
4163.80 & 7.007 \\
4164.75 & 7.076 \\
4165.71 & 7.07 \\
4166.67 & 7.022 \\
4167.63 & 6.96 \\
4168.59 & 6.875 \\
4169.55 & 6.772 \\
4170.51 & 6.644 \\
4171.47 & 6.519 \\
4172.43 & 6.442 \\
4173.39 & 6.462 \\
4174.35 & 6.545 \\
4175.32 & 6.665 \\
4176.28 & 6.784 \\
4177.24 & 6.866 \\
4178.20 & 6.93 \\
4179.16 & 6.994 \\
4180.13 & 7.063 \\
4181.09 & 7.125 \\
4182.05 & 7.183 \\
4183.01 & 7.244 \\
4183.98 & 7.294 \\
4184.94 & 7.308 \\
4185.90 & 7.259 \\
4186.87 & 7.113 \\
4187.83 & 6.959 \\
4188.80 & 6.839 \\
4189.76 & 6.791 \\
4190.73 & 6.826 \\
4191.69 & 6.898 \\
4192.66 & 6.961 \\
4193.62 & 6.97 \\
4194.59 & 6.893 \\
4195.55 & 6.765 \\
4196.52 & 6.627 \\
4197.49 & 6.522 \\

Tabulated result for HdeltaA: 0.13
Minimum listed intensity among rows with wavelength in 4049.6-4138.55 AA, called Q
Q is 5.781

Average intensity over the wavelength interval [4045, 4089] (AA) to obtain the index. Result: 6.96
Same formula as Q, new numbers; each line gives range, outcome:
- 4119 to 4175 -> 4.75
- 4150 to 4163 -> 6.721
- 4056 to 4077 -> 6.675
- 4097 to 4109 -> 5.843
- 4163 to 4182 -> 6.442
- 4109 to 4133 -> 6.157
